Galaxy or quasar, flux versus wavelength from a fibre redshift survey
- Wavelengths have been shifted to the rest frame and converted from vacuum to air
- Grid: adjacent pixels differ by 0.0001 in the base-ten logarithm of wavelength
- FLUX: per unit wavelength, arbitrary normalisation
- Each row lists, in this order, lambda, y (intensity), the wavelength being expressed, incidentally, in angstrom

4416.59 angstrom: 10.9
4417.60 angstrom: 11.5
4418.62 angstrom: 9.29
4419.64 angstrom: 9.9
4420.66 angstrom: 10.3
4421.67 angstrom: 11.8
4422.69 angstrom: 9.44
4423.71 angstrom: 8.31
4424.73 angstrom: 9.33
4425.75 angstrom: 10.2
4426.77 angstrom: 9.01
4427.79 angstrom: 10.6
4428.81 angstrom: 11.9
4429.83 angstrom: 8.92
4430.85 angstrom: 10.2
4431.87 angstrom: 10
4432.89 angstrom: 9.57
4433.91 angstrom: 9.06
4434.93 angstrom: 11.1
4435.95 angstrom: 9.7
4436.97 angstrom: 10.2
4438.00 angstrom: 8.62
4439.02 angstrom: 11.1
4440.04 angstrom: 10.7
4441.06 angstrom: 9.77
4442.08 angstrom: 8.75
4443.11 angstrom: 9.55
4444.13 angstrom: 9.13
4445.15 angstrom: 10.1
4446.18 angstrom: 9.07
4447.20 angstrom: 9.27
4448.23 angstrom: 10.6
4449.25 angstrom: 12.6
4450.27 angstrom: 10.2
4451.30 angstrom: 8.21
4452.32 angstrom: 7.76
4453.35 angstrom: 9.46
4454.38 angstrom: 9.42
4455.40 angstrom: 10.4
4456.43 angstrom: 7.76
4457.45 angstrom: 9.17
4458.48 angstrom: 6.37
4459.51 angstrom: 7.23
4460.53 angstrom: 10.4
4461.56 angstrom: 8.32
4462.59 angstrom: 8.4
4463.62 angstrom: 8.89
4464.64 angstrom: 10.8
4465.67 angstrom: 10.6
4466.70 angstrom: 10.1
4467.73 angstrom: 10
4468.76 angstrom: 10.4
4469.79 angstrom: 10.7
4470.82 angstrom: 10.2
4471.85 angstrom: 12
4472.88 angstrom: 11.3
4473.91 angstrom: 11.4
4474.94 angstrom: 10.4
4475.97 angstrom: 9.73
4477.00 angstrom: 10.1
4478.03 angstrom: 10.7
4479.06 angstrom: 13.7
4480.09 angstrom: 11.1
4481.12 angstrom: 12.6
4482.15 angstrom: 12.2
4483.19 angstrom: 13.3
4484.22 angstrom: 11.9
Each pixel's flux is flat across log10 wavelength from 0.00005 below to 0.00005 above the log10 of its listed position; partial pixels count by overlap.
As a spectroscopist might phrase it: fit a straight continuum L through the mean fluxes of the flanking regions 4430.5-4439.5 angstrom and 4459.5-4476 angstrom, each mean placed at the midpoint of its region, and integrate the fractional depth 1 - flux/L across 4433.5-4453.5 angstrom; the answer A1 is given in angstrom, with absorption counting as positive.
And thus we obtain 0.48 angstrom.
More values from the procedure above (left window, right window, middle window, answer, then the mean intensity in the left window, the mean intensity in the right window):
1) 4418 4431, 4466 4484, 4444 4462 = 2.4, 9.94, 11.2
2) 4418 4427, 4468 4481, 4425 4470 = 3.1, 9.77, 11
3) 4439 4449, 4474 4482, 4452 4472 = 2.3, 9.82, 11.3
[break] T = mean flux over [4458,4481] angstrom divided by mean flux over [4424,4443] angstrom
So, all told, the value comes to 1.03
